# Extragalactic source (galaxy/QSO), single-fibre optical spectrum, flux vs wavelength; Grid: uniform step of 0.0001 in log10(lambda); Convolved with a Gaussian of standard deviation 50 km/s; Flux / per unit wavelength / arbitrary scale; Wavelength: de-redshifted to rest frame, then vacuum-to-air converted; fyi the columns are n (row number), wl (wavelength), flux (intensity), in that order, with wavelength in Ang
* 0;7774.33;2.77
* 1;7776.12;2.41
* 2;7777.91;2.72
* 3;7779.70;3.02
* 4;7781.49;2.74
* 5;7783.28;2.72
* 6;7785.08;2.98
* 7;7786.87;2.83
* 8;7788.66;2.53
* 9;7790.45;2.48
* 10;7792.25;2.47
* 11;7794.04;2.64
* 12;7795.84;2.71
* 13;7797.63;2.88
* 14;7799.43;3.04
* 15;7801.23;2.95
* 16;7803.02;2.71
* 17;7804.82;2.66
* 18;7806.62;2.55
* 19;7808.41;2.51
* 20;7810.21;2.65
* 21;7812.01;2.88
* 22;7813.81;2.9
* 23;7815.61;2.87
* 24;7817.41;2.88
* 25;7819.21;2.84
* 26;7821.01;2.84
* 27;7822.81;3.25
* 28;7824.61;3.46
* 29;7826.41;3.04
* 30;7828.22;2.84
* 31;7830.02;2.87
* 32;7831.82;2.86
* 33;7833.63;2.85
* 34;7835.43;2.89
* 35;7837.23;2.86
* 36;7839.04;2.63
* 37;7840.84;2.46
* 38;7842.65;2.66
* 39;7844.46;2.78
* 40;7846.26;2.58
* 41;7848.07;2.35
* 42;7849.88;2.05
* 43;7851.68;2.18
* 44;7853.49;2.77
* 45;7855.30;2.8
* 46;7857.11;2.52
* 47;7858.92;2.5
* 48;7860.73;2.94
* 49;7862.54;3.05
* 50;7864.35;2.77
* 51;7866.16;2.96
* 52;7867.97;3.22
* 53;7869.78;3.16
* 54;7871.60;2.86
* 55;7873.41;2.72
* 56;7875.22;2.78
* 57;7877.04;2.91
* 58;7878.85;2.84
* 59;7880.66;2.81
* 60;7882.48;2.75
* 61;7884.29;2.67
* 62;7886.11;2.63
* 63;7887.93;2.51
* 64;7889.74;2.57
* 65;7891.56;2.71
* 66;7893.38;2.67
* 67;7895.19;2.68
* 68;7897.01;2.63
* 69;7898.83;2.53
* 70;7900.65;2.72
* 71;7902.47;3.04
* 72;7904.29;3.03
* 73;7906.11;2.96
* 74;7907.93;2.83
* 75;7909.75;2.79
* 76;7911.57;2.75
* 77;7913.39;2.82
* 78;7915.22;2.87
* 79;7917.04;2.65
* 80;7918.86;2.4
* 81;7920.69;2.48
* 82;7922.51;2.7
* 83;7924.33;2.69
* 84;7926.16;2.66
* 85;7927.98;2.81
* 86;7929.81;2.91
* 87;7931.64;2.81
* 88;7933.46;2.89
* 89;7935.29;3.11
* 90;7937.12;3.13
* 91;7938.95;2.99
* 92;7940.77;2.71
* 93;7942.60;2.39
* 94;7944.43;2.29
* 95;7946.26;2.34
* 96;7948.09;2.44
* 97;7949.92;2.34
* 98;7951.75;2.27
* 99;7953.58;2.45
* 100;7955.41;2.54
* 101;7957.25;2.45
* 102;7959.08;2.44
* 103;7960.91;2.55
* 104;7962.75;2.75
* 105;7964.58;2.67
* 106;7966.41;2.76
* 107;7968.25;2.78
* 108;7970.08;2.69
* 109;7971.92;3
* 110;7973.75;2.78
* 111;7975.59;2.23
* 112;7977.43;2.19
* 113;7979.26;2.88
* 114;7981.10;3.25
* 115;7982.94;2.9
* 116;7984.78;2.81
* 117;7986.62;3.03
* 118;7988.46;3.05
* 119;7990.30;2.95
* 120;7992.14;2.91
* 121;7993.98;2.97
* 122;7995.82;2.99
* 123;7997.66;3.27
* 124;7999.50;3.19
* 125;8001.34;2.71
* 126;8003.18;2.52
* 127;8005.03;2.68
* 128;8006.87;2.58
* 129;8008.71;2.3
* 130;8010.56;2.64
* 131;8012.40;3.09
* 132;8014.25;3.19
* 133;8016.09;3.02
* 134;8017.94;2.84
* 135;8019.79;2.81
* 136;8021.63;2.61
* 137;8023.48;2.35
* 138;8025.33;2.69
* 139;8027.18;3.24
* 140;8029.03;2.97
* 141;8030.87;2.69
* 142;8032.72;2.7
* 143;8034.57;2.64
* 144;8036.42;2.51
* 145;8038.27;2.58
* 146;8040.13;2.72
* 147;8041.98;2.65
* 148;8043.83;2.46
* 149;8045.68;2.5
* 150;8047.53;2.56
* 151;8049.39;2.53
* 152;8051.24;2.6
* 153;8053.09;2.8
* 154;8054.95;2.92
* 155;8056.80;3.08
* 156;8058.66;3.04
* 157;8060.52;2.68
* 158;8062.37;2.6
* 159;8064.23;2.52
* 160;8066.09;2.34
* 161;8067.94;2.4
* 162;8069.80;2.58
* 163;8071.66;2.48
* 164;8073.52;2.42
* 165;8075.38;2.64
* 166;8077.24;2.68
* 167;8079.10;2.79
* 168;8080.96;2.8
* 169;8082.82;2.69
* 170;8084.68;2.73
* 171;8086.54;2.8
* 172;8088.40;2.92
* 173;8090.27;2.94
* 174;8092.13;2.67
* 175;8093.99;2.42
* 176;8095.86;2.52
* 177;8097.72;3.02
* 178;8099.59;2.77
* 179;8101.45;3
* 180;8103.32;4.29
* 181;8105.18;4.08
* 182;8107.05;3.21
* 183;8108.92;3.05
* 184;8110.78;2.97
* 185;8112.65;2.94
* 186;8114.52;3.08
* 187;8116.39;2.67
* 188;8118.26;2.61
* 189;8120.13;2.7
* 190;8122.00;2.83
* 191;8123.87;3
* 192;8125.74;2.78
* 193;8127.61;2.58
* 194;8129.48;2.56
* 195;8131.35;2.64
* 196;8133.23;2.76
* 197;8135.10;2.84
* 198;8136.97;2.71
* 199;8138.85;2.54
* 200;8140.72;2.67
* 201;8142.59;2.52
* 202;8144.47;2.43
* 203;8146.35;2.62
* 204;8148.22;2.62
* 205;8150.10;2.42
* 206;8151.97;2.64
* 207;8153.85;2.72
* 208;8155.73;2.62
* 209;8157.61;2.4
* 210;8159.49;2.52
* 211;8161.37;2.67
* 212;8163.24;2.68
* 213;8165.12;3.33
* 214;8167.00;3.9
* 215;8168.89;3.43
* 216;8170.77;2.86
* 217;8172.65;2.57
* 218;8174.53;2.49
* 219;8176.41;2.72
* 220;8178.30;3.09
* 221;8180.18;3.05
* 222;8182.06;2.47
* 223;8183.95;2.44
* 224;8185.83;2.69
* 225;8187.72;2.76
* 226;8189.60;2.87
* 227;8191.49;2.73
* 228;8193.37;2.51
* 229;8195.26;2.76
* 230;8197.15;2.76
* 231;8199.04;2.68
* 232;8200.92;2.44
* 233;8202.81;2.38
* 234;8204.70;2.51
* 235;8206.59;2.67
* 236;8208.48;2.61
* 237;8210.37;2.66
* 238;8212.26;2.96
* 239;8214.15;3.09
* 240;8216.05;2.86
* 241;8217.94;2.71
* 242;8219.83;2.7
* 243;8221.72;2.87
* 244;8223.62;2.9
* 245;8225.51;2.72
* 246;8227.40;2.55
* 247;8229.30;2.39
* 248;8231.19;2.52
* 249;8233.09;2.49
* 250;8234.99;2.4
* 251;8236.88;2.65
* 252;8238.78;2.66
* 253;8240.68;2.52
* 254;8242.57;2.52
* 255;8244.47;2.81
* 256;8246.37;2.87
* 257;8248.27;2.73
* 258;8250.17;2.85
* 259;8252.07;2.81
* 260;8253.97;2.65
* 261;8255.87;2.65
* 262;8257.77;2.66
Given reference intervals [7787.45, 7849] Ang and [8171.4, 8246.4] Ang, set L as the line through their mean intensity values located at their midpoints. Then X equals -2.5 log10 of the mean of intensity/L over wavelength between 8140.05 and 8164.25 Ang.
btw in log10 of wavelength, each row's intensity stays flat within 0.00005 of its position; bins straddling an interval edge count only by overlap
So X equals 0.04 mag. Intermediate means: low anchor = 2.78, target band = 2.58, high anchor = 2.67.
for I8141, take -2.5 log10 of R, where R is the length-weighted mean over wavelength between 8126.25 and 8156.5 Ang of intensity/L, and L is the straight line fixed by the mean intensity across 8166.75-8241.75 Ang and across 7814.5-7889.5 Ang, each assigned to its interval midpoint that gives 0.043 mag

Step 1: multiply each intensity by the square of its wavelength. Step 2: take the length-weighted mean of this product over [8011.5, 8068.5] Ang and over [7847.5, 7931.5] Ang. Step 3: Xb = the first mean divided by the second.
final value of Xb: 1.03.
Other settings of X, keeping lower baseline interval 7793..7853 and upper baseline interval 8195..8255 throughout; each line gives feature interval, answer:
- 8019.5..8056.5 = 0.01 mag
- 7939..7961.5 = 0.12 mag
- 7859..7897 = -0.02 mag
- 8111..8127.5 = -0.05 mag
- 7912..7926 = 0.03 mag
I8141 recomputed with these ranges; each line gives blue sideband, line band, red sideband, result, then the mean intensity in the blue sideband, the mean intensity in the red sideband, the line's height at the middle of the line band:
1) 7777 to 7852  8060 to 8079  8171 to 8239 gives 0.068 mag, 2.76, 2.68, 2.71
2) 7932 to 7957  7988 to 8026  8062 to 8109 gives -0.049 mag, 2.61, 2.82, 2.7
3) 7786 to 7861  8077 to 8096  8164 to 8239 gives 0.004 mag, 2.74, 2.75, 2.74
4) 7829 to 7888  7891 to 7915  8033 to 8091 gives -0.025 mag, 2.74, 2.66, 2.72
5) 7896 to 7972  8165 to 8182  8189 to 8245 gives -0.130 mag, 2.69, 2.66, 2.67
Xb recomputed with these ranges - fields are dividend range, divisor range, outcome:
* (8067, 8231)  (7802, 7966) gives 1.08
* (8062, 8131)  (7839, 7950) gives 1.09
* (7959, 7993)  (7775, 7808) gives 1.07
